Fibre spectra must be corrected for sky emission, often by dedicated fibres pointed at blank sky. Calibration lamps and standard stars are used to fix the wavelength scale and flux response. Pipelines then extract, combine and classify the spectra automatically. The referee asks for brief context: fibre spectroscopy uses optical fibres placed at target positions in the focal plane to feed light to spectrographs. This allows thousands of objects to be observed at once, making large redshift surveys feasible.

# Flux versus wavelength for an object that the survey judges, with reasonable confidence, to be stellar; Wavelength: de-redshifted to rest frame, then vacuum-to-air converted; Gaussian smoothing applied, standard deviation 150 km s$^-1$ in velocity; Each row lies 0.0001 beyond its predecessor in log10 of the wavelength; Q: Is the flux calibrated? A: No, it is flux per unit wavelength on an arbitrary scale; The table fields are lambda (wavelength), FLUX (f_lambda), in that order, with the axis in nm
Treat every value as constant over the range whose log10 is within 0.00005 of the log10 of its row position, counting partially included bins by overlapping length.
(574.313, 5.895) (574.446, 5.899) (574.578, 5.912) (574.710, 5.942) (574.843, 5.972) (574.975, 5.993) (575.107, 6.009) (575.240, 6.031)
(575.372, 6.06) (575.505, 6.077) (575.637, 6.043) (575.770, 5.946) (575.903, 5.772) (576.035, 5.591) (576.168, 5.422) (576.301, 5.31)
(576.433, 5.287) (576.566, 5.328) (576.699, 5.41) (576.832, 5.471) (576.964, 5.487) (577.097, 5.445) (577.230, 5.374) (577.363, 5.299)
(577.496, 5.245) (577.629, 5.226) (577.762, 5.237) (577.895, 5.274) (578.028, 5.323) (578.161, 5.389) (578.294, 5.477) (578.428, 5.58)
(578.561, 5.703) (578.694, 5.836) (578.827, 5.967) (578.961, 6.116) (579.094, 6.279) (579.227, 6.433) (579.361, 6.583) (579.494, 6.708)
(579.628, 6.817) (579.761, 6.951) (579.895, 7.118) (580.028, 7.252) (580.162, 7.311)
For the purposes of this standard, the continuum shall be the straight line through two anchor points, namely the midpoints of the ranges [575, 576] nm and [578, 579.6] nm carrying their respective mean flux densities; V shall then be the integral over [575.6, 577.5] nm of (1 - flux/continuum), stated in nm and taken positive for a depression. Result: 0.15 nm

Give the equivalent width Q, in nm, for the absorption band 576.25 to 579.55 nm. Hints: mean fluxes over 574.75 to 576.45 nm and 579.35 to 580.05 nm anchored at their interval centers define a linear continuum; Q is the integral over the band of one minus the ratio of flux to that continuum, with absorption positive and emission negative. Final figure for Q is 0.42 nm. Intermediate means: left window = 5.83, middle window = 5.63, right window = 6.91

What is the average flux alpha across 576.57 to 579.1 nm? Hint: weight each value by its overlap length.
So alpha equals 5.51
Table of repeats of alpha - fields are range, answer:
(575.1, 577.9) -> 5.56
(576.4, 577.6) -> 5.37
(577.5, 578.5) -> 5.35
